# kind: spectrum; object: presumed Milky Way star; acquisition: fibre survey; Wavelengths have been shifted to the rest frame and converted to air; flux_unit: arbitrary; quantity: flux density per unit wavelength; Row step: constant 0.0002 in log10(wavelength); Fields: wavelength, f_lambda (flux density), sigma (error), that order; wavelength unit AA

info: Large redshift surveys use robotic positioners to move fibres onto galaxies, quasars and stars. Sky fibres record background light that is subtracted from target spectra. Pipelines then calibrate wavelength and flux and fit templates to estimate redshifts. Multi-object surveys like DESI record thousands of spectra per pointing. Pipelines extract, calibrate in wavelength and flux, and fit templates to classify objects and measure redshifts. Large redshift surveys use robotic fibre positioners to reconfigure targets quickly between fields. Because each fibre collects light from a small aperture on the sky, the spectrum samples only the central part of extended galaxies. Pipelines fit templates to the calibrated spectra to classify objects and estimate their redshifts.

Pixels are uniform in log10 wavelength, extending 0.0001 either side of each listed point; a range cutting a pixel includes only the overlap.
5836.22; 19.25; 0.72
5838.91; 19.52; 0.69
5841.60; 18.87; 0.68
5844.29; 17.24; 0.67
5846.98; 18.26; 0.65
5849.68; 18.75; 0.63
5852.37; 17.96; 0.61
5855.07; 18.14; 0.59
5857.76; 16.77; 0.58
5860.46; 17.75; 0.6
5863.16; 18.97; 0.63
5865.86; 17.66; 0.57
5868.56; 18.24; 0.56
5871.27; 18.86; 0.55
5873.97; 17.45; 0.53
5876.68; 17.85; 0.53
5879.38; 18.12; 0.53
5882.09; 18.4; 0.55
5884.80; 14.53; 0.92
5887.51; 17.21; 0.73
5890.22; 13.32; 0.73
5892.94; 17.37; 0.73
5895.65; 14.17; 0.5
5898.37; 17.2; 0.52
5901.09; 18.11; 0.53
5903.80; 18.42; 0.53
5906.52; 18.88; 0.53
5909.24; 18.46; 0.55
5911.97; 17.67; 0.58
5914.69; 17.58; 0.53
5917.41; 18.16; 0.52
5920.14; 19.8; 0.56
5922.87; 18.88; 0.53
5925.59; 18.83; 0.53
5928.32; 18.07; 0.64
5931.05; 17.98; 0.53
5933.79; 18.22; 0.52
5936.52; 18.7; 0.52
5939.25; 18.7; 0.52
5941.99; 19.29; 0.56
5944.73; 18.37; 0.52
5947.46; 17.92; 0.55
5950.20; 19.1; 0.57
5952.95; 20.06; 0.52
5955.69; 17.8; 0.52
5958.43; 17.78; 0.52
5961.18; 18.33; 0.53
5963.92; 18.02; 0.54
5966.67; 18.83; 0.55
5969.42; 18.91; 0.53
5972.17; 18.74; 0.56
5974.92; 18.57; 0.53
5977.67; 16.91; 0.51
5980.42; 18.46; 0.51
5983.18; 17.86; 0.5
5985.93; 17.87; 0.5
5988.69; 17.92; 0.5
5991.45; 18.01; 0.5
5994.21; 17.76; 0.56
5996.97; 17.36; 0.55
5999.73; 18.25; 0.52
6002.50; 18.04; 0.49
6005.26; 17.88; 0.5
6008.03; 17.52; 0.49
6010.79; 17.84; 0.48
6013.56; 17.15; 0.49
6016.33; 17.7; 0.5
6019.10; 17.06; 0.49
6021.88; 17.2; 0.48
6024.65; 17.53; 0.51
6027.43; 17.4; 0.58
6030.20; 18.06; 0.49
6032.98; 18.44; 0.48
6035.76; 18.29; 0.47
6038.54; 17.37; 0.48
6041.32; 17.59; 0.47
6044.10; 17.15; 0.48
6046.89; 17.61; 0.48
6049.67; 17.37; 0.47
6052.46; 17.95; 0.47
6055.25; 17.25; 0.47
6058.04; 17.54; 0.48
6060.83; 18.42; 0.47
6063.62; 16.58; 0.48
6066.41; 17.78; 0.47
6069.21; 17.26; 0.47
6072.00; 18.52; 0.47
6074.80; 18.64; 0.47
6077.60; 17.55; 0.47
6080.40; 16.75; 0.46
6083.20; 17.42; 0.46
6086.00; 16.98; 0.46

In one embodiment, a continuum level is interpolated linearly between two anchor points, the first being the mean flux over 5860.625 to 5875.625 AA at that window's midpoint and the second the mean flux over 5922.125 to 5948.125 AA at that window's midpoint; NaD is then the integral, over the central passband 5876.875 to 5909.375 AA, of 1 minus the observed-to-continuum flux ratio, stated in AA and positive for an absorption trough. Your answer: 2.3 AA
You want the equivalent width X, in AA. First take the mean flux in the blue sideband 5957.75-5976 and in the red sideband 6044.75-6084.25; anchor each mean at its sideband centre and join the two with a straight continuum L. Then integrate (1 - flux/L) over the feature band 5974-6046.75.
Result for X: 1.4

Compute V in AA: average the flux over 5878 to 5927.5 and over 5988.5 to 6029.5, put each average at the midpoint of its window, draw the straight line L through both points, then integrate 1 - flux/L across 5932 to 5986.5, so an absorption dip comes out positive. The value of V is -2.6 AA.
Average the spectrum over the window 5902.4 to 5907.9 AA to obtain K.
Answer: 18.7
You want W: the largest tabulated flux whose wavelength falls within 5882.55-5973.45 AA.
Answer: 20.06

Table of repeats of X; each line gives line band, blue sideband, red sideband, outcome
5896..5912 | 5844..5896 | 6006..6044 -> -0.4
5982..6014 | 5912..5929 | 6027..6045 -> 0.4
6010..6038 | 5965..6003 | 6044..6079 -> 0.4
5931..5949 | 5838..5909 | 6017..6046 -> -0.9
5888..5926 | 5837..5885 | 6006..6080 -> 0.8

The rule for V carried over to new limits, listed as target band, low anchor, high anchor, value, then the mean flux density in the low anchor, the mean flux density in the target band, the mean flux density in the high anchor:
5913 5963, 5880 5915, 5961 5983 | -2.2 AA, 17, 18.5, 18.3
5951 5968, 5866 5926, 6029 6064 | -0.8 AA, 17.6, 18.5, 17.7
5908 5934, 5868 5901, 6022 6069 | -2.0 AA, 16.9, 18.4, 17.6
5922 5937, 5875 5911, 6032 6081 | -1.0 AA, 17.1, 18.4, 17.7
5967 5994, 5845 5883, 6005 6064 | -0.6 AA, 18.1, 18.1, 17.6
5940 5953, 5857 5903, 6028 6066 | -1.1 AA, 17.2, 18.8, 17.7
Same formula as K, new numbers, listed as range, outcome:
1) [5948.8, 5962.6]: 18.6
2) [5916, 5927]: 18.9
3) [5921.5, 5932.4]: 18.4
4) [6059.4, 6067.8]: 17.6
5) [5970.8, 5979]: 18.1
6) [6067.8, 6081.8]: 17.7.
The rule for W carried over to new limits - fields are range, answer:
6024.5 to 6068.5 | 18.44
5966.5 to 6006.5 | 18.91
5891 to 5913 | 18.88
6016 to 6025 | 17.7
